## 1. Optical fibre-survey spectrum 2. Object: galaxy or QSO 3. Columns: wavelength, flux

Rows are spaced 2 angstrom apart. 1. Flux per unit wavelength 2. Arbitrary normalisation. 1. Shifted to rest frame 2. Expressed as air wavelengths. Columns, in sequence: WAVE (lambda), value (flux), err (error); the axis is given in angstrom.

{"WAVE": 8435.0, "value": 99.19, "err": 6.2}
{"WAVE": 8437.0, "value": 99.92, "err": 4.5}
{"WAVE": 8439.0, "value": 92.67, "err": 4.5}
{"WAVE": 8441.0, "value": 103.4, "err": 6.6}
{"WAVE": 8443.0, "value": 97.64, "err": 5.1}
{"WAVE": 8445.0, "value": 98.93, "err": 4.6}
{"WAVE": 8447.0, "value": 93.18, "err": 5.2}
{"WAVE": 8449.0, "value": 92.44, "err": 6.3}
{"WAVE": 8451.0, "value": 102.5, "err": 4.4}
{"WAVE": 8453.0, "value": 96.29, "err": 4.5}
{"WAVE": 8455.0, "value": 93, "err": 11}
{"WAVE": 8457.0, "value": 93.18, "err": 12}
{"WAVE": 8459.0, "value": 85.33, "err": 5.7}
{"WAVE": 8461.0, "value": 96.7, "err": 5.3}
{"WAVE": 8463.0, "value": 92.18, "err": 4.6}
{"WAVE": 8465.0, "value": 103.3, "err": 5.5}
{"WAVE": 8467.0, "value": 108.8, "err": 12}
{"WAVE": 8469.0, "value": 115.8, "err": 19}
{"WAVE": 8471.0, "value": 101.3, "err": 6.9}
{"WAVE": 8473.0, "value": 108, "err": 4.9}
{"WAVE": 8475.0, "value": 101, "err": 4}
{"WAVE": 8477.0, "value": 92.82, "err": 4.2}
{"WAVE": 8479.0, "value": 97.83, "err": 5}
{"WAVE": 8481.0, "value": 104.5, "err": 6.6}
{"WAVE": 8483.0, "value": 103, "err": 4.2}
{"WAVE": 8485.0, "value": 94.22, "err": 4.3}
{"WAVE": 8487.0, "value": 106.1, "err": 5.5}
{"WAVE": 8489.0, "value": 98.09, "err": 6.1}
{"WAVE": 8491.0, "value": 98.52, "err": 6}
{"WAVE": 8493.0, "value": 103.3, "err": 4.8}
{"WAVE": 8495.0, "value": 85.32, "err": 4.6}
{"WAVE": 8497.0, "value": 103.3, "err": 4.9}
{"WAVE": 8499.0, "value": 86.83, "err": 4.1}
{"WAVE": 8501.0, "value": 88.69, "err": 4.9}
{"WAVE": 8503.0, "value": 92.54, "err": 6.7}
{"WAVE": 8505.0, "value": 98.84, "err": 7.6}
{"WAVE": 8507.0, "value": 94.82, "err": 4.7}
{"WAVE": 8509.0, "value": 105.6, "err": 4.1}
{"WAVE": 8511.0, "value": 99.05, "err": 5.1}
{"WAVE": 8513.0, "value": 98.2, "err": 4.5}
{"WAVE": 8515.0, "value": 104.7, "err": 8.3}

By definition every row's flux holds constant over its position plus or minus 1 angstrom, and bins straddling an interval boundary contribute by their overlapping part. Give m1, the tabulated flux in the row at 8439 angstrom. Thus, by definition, 92.67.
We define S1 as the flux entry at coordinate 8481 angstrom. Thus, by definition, 104.5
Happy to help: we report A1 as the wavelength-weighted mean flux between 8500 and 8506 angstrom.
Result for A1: 93.4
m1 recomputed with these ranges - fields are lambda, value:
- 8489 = 98.09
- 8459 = 85.33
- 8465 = 103.3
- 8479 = 97.83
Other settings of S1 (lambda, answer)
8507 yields 94.82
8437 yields 99.92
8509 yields 105.6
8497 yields 103.3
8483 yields 103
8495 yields 85.32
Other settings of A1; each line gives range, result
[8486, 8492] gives 101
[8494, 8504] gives 91.3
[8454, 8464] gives 92.1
